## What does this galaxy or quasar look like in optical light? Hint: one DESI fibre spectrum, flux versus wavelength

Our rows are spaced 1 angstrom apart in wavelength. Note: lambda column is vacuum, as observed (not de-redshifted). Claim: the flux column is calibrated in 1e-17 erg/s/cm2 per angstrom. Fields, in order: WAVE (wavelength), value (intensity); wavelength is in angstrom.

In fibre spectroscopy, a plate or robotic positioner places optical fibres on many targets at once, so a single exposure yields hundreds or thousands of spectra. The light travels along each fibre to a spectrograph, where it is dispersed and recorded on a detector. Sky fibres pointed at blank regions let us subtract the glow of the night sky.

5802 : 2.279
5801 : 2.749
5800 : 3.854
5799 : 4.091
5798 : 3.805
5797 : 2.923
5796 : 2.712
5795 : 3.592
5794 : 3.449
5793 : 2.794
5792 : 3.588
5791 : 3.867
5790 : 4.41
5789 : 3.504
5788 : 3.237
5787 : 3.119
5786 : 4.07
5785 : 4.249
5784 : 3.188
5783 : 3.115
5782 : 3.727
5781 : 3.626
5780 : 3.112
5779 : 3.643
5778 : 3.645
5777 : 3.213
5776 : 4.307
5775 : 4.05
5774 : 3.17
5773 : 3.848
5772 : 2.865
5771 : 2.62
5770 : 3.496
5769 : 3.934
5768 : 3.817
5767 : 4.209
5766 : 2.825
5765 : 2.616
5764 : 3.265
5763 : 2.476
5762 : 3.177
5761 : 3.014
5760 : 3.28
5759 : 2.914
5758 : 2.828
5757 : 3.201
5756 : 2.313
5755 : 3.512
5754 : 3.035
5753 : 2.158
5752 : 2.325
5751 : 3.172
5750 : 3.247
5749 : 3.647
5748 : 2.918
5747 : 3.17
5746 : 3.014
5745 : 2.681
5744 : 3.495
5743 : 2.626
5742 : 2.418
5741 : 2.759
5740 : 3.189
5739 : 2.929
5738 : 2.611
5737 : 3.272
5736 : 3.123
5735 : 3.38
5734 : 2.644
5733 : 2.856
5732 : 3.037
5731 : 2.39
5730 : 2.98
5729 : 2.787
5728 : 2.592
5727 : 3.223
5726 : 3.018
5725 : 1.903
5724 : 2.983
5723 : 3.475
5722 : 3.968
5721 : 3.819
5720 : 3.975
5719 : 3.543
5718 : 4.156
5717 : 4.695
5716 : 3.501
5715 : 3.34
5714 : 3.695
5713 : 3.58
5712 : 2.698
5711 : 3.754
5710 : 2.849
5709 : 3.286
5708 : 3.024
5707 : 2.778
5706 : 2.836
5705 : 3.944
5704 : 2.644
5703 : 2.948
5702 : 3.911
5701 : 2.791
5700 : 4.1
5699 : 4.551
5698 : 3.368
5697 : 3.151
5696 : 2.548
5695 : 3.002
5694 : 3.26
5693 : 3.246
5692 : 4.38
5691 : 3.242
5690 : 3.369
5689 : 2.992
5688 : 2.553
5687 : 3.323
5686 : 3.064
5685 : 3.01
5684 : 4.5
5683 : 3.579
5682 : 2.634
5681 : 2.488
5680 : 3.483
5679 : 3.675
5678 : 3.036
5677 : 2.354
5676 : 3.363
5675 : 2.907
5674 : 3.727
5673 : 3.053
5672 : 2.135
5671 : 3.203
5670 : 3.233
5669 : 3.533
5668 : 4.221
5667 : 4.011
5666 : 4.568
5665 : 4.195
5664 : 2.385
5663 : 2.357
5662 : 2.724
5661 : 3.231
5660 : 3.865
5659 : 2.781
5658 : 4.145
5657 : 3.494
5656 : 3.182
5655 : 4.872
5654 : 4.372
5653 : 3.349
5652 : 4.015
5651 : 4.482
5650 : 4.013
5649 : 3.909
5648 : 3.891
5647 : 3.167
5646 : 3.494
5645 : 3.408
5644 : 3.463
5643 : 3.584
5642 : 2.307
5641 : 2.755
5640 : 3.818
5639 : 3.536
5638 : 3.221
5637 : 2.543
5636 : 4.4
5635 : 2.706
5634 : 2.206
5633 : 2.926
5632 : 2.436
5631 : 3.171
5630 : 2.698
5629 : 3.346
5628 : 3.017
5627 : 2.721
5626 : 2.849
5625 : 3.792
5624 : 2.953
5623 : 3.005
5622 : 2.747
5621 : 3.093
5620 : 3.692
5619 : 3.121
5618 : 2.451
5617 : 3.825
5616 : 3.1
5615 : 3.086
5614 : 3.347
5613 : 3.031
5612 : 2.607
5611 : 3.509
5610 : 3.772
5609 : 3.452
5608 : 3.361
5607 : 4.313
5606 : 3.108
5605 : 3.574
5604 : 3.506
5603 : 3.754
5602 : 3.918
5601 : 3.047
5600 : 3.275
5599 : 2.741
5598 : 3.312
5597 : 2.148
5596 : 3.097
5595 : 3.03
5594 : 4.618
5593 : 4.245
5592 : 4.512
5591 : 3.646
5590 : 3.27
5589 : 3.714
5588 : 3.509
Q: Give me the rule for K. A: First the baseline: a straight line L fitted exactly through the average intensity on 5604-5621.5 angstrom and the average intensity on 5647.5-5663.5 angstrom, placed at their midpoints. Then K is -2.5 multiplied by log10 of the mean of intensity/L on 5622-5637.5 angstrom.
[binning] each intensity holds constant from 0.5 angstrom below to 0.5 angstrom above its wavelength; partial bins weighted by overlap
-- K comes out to 0.16 mag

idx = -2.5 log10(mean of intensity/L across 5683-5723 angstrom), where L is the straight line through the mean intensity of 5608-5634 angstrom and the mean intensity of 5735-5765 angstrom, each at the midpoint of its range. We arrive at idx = -0.14 mag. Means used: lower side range 3.1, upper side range 2.96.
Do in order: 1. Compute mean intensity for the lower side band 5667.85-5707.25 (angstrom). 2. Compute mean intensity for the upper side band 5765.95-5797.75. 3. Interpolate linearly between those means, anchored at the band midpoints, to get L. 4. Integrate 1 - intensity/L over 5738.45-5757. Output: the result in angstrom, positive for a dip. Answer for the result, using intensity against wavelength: 2.64 angstrom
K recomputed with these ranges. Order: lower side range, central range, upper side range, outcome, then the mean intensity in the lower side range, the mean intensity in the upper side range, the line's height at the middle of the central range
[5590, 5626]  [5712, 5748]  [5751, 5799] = 0.06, 3.36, 3.32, 3.33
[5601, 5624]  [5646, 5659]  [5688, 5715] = -0.16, 3.32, 3.29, 3.31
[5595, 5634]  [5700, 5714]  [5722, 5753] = -0.08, 3.17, 2.93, 2.99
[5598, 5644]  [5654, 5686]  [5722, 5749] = -0.09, 3.19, 2.94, 3.08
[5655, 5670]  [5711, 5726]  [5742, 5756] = -0.12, 3.52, 2.95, 3.15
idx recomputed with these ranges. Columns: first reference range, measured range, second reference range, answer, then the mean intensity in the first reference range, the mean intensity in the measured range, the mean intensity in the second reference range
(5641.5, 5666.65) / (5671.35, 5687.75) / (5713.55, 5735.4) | 0.107 mag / 3.57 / 3.14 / 3.27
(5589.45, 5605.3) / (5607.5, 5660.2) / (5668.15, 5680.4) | 0.003 mag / 3.48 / 3.32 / 3.17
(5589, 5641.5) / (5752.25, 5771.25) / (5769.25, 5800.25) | 0.131 mag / 3.26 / 3.09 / 3.51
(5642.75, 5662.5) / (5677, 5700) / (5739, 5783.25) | 0.069 mag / 3.67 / 3.29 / 3.17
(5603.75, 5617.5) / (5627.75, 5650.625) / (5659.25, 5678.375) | 0.034 mag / 3.4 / 3.23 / 3.26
